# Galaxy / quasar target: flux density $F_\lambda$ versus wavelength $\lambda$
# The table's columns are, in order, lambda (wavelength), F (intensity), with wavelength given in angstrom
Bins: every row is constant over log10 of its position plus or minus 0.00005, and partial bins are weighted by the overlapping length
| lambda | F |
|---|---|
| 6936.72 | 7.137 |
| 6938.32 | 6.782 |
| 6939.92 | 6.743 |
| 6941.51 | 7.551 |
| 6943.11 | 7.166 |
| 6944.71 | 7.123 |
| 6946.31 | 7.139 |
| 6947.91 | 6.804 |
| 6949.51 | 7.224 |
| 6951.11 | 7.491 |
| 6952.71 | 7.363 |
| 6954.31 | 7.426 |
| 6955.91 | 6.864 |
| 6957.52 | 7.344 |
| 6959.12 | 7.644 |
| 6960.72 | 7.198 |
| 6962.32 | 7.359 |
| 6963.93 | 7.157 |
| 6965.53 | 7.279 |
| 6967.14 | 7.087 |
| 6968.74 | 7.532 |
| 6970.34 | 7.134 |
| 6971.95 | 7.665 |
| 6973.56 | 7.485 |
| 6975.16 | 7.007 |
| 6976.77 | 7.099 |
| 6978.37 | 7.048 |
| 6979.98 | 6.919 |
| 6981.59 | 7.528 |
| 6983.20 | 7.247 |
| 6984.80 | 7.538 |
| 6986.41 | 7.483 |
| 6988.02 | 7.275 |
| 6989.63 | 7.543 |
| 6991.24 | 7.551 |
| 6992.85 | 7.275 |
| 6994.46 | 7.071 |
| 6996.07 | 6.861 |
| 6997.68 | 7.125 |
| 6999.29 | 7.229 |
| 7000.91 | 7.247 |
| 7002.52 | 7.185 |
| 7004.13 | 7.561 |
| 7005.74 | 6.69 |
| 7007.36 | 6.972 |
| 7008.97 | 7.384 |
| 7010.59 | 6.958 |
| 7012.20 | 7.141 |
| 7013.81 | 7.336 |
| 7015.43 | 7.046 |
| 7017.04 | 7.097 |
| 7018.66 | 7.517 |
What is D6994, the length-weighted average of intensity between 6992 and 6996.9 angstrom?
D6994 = 7.08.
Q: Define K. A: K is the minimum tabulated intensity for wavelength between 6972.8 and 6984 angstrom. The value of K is 6.919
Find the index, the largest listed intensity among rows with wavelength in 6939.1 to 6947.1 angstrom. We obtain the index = 7.551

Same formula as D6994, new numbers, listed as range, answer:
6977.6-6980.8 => 6.97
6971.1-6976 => 7.37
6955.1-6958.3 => 7.09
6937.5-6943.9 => 7.06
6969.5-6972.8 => 7.39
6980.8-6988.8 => 7.42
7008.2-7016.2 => 7.17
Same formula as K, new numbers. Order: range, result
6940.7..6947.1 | 7.123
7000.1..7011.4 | 6.69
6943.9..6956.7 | 6.804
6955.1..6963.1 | 6.864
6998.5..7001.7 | 7.229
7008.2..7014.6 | 6.958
